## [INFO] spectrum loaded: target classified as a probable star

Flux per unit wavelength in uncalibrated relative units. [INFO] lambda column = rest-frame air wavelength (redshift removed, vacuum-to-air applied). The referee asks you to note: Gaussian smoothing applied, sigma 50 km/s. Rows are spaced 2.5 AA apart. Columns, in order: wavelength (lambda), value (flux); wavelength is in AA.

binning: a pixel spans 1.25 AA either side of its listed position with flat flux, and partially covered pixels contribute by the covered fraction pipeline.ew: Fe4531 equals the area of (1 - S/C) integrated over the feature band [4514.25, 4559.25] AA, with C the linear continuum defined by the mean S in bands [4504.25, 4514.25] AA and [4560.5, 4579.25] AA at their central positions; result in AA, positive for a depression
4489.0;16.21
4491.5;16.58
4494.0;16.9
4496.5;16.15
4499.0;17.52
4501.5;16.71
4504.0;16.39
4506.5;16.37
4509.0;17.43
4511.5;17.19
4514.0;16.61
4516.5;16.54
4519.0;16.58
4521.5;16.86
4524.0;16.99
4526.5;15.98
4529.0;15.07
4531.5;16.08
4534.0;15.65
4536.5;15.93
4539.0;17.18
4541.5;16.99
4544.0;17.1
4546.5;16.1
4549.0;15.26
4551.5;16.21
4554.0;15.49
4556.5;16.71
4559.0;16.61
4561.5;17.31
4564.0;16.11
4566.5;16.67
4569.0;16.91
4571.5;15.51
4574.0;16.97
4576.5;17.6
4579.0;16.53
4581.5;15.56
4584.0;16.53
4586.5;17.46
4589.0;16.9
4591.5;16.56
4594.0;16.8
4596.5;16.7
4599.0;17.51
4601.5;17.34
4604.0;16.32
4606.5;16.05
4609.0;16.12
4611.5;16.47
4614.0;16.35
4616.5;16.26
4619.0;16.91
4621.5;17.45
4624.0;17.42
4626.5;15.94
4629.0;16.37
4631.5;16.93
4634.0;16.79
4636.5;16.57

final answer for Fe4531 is 1.3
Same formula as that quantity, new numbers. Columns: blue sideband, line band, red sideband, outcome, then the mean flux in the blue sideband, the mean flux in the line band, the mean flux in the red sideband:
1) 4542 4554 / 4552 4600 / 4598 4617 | -0.9 AA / 16.1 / 16.6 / 16.6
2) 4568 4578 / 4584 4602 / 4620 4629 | -0.2 AA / 16.7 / 17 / 16.9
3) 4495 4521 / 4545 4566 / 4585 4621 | 0.6 AA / 16.8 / 16.3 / 16.7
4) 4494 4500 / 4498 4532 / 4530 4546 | 0.1 AA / 16.8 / 16.6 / 16.4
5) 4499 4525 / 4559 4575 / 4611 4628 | 0.2 AA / 16.8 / 16.6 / 16.7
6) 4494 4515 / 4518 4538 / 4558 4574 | 0.7 AA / 16.8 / 16.1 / 16.6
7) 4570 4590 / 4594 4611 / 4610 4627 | 0.0 AA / 16.6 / 16.7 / 16.7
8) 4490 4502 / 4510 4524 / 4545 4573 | -0.2 AA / 16.8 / 16.8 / 16.3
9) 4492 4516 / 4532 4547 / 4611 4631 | 0.2 AA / 16.8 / 16.5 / 16.7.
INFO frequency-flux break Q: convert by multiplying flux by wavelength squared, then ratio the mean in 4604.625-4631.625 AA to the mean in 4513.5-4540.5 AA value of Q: 1.06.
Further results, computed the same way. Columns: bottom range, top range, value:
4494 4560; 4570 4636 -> 1.05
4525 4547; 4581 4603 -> 1.06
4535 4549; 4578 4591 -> 1.02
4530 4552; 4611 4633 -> 1.06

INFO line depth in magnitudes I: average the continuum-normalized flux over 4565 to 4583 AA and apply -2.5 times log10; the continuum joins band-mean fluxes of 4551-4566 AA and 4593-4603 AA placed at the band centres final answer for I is 0.01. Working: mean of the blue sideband 16.4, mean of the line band 16.5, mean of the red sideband 17.1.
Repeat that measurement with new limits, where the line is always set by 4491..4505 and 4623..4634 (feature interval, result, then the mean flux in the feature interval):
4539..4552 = 0.02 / 16.4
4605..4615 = 0.03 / 16.2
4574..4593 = 0.00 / 16.8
